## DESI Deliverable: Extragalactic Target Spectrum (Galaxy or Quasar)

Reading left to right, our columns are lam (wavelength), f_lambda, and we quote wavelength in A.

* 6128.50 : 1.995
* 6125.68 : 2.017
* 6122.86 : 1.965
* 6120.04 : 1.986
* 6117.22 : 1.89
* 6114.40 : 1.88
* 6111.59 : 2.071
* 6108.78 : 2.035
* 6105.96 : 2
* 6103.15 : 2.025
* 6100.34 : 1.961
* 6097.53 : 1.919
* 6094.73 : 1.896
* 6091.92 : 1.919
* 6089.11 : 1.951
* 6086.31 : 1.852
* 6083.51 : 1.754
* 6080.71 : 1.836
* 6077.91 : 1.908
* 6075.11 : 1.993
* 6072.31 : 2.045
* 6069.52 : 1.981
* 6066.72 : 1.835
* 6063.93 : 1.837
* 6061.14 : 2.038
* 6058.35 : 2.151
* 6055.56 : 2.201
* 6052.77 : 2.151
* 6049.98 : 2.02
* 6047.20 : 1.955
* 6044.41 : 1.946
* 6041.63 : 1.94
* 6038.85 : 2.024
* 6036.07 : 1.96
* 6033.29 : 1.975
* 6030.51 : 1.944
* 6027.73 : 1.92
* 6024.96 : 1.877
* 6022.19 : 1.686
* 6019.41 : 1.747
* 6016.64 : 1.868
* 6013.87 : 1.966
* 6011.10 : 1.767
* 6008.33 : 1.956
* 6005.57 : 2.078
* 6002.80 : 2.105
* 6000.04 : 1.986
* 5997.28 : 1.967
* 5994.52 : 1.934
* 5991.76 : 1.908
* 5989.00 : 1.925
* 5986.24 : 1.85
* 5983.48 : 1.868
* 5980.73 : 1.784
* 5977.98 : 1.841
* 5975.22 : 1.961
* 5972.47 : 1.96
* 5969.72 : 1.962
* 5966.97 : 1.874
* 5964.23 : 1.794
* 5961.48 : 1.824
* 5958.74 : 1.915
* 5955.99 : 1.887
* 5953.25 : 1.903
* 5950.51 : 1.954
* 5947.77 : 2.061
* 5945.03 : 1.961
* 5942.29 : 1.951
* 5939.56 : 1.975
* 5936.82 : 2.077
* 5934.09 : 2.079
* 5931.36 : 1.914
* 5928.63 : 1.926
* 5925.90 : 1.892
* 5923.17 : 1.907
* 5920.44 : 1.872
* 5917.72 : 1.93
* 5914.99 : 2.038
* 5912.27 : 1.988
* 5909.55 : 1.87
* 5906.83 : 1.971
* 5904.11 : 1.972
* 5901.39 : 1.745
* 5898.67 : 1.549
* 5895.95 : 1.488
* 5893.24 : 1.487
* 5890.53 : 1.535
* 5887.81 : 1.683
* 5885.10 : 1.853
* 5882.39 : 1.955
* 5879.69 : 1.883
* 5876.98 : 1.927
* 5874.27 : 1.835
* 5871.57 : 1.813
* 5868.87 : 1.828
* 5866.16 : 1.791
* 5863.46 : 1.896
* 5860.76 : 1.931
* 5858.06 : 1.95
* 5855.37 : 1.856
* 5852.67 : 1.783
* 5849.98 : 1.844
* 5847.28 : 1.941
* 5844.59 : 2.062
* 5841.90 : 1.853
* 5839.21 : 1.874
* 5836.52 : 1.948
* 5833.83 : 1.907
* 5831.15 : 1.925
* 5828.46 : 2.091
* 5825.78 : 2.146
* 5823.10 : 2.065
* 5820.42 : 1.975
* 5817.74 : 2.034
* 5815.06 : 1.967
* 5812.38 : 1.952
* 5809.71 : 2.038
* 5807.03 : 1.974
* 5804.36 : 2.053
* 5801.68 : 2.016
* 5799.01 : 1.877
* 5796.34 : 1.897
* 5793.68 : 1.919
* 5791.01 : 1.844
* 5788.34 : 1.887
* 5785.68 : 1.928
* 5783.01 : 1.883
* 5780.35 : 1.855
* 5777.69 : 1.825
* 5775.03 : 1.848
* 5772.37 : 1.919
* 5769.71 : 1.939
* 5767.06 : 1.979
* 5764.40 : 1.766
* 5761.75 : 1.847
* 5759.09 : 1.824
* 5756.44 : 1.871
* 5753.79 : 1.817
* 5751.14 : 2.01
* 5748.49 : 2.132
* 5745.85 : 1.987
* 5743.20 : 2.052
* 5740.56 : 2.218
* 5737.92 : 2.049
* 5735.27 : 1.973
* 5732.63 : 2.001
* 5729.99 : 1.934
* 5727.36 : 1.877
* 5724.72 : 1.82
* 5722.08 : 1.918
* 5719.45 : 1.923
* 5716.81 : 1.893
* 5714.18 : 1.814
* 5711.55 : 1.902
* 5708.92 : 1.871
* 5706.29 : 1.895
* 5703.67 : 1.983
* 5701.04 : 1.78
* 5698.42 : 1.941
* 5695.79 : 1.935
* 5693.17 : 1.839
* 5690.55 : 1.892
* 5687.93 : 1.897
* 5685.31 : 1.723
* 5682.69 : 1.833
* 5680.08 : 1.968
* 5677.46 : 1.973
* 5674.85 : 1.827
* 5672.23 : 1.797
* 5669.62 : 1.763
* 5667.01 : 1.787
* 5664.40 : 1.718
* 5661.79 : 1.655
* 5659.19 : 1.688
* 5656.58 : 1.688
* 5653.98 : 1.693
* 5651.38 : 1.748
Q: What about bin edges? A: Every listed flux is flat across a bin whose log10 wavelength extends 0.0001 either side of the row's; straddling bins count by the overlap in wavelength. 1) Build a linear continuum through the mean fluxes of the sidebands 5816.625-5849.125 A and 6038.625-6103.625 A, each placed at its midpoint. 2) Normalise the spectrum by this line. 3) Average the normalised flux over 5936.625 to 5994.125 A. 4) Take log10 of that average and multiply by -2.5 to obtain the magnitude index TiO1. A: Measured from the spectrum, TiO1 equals 0.03 mag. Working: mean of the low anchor 1.98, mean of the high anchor 1.96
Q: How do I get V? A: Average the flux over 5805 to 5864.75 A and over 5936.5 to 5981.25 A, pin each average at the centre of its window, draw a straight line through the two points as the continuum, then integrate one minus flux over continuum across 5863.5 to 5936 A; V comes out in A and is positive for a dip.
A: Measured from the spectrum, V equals 3.7 A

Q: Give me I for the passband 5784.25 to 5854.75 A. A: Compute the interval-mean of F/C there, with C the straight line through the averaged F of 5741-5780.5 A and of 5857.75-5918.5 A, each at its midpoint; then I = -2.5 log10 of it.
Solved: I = -0.04 mag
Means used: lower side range 1.92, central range 1.95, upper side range 1.82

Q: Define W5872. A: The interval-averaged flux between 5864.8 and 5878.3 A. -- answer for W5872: 1.84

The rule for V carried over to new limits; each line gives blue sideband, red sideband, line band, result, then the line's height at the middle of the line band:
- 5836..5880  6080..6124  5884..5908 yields 2.48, 1.89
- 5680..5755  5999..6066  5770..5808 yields 0.50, 1.93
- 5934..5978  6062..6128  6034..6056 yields -0.87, 1.94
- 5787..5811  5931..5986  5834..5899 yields 3.90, 1.94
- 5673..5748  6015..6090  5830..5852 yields 0.15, 1.93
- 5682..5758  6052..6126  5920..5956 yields -0.21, 1.95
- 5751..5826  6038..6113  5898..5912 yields 0.69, 1.94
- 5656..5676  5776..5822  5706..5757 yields -3.12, 1.84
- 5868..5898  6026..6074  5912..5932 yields -1.40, 1.81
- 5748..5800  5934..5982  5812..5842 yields -1.32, 1.9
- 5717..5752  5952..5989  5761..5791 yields 1.38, 1.97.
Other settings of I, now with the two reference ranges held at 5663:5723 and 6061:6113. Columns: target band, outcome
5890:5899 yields 0.251 mag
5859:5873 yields 0.024 mag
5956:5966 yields 0.036 mag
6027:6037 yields -0.013 mag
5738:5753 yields -0.108 mag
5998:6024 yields 0.009 mag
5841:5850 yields -0.027 mag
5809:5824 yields -0.065 mag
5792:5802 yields -0.019 mag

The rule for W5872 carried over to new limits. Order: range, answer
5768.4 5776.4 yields 1.9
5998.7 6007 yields 2.06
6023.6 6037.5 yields 1.94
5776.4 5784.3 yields 1.86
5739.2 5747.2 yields 2.09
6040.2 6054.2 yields 2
